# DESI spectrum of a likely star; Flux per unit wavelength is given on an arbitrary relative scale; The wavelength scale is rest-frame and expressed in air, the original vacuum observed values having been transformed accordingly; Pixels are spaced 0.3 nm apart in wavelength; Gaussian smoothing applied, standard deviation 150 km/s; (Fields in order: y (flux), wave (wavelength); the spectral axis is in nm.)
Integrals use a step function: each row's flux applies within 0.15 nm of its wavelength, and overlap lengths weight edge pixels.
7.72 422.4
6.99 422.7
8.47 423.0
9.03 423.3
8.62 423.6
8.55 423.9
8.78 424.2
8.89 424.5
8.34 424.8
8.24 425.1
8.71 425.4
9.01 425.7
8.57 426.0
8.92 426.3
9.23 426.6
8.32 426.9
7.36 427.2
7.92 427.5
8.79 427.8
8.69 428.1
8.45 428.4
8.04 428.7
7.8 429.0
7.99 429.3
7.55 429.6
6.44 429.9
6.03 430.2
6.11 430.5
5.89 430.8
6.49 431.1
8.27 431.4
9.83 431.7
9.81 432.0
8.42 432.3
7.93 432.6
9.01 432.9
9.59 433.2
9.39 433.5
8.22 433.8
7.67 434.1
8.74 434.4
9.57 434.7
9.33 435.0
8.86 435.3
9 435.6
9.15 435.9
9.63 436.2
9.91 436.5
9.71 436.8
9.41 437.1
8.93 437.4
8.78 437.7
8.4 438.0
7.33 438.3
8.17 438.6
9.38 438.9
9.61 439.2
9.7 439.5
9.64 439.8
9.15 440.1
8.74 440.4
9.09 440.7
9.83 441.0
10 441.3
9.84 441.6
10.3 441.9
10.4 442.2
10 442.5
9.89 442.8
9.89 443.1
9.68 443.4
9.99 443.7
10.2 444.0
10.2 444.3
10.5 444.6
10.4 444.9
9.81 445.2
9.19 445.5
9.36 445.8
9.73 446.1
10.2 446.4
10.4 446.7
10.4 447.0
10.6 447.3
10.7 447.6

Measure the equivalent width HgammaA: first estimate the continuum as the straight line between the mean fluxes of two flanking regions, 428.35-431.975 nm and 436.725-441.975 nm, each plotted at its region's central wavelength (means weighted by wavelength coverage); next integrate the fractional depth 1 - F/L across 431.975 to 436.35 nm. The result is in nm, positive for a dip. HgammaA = -0.381 nm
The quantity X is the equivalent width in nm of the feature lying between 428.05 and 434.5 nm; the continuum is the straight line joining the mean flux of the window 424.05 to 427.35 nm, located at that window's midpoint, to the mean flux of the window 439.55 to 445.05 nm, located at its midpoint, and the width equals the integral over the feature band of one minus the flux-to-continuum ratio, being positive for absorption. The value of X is 0.73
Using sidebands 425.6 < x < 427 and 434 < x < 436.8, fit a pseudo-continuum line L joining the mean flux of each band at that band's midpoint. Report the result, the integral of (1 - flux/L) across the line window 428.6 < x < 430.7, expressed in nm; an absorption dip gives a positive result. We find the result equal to 0.44 nm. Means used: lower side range 8.82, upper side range 9.15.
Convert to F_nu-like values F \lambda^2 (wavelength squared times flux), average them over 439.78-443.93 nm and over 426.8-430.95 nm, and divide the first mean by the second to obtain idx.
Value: 1.38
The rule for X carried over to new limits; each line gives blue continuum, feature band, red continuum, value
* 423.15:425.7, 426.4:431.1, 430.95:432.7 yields 0.52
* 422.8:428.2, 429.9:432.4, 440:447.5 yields 0.41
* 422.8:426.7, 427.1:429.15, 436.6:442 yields 0.15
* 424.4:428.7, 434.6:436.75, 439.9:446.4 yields -0.03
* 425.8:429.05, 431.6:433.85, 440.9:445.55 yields -0.02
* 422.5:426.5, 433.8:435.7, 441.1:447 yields 0.10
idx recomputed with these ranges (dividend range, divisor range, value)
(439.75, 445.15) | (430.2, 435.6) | 1.23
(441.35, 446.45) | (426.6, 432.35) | 1.36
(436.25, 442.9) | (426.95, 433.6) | 1.23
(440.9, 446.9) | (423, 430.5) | 1.32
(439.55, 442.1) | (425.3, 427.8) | 1.20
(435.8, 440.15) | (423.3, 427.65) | 1.13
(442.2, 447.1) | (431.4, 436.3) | 1.17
